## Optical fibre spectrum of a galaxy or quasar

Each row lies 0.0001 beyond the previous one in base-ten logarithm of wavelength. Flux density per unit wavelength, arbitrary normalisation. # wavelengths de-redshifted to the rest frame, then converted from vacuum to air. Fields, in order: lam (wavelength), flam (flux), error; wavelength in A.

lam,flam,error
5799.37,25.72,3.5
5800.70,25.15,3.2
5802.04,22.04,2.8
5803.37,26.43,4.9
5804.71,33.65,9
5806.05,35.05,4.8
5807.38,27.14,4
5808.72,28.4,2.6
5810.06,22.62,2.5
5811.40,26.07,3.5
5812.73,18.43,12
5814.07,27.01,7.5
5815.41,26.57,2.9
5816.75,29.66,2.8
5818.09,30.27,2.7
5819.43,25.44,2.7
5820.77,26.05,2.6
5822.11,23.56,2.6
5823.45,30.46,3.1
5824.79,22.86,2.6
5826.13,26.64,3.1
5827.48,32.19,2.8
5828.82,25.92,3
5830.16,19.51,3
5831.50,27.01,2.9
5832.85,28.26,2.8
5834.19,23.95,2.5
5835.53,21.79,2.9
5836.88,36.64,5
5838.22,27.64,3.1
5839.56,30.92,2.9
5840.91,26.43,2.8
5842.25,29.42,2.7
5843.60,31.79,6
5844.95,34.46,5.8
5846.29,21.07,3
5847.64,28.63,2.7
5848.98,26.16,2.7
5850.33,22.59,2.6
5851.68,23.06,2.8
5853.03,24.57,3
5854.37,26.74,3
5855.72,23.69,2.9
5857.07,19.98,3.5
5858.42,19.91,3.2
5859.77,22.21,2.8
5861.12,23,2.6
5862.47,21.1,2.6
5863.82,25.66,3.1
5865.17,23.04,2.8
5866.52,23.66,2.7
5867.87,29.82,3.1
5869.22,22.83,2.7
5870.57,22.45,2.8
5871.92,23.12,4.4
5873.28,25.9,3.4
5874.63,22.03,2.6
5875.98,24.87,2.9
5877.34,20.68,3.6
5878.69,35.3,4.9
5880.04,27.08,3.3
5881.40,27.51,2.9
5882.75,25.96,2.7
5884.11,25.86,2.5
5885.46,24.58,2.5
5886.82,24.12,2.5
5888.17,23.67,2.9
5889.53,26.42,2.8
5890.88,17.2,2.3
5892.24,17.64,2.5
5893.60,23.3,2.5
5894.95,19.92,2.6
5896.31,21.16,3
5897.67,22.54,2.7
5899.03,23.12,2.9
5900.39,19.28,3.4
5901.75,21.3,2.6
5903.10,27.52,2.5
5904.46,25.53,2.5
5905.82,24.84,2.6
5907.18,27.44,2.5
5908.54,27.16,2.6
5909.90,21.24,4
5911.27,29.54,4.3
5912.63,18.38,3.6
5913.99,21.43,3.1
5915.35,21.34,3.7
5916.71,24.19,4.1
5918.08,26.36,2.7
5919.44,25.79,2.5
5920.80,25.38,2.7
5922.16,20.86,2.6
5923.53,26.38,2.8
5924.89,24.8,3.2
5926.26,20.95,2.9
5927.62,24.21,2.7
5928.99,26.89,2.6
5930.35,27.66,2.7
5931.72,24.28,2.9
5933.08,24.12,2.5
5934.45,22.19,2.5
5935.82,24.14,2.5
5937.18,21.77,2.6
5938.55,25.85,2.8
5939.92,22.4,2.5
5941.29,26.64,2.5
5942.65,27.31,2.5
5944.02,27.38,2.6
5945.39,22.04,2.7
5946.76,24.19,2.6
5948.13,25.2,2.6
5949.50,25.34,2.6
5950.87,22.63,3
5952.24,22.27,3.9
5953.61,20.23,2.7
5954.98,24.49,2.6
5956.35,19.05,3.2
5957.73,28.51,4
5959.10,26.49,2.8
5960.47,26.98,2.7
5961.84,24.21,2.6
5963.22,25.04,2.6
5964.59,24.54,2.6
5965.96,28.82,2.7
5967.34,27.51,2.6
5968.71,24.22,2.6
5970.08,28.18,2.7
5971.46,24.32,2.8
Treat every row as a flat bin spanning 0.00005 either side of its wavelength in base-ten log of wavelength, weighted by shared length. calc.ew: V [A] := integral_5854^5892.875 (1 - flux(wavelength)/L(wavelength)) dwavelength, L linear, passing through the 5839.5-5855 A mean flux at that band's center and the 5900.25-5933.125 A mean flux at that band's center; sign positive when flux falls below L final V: 3.0 A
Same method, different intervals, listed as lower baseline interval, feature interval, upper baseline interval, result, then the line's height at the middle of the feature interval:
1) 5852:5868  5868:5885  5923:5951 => -1.3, 23.7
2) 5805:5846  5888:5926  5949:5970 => 3.7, 25.8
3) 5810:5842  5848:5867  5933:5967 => 2.0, 26.1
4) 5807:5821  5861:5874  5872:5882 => 1.0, 26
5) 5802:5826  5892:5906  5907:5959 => 1.4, 25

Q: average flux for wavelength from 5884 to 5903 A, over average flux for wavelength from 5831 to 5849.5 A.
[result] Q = 0.79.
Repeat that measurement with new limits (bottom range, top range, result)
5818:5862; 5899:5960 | 0.93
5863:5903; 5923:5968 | 1.04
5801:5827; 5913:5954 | 0.90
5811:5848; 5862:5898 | 0.89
